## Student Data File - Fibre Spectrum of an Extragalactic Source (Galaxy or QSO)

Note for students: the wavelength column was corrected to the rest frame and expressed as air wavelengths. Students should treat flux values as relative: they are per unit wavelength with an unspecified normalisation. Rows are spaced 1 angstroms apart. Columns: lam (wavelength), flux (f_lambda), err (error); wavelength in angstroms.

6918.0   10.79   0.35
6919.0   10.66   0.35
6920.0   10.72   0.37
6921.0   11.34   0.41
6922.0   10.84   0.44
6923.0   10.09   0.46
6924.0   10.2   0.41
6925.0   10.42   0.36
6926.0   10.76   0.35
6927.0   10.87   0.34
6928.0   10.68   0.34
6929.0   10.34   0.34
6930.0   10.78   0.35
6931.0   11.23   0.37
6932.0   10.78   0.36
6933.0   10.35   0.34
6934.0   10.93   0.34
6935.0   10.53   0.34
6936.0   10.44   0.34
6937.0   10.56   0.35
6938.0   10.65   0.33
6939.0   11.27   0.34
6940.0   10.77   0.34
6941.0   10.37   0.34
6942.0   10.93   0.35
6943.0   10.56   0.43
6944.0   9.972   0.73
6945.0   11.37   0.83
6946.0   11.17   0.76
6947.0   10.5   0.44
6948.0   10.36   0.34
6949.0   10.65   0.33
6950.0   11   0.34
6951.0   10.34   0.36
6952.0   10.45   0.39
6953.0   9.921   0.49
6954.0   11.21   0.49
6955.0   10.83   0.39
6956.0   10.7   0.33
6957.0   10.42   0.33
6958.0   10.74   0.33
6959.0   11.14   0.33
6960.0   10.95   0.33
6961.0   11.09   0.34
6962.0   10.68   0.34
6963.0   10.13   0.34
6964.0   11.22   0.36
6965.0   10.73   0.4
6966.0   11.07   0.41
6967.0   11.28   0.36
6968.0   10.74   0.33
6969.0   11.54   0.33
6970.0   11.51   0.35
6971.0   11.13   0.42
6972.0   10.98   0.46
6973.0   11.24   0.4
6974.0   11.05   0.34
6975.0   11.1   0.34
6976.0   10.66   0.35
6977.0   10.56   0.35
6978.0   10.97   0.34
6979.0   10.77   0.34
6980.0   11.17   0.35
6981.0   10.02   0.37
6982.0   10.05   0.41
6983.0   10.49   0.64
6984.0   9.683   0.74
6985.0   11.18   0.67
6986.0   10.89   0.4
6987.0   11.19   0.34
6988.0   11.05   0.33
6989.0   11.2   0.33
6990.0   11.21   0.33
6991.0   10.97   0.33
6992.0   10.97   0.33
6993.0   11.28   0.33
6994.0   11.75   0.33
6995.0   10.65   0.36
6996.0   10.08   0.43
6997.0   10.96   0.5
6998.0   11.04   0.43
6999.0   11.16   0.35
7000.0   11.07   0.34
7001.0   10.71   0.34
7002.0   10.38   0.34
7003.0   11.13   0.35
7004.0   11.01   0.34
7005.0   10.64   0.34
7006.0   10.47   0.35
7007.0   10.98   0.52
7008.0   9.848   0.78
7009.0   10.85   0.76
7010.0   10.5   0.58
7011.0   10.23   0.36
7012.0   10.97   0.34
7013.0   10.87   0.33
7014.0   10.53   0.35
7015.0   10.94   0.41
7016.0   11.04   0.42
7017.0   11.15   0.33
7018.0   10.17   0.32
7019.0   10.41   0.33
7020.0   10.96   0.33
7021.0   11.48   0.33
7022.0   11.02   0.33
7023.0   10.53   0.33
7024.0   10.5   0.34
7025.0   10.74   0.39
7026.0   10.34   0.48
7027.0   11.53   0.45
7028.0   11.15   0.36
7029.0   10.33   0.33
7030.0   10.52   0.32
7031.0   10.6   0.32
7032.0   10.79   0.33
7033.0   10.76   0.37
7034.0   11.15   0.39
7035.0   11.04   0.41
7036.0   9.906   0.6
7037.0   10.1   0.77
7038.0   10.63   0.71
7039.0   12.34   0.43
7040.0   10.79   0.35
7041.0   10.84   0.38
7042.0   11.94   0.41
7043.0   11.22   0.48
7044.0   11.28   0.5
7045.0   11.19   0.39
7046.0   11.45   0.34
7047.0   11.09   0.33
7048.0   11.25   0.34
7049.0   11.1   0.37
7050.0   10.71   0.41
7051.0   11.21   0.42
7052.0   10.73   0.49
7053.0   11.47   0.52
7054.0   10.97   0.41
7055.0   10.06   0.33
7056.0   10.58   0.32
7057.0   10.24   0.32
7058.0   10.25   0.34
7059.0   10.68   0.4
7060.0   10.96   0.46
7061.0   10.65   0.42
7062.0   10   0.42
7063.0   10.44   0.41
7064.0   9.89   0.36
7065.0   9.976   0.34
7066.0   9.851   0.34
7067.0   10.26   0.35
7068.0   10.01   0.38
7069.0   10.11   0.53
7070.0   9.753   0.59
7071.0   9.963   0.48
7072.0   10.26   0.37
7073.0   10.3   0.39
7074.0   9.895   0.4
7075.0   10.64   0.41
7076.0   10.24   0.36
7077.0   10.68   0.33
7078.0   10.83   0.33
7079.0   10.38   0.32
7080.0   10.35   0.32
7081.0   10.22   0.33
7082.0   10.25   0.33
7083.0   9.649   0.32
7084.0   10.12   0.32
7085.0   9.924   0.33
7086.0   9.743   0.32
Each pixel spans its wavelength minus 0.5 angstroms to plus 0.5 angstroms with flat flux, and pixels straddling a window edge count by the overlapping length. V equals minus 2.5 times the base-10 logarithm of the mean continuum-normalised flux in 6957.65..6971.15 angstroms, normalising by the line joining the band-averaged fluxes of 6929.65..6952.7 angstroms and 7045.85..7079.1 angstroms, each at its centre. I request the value -0.035 mag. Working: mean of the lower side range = 10.7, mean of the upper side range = 10.5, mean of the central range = 11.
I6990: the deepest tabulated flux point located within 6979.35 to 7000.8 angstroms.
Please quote 9.683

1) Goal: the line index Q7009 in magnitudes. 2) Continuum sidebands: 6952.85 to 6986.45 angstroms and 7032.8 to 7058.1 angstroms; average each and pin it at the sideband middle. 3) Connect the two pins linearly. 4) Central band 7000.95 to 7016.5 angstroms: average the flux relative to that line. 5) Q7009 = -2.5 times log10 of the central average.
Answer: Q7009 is 0.020 mag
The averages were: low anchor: 10.8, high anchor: 10.9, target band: 10.7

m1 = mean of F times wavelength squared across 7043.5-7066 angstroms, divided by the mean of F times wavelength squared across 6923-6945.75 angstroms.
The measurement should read 1.0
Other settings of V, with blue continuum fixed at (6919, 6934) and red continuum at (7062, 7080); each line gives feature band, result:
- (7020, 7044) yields -0.06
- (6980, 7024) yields -0.04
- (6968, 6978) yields -0.05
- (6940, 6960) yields -0.01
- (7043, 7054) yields -0.09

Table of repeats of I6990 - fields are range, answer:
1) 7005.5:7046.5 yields 9.848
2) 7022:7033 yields 10.33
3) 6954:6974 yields 10.13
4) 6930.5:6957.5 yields 9.921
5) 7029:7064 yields 9.89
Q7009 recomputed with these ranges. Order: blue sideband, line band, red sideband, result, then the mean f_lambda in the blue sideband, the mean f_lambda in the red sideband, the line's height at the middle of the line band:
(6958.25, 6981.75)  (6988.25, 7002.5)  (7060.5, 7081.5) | -0.021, 10.9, 10.2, 10.8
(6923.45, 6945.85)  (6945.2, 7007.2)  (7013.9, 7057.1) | -0.008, 10.7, 10.9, 10.8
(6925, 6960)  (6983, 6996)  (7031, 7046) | -0.010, 10.7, 11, 10.8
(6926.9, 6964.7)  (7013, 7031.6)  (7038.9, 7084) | -0.016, 10.7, 10.6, 10.6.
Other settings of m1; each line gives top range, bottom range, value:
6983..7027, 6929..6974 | 1.02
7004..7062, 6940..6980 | 1.02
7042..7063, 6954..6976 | 1.02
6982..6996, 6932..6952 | 1.04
